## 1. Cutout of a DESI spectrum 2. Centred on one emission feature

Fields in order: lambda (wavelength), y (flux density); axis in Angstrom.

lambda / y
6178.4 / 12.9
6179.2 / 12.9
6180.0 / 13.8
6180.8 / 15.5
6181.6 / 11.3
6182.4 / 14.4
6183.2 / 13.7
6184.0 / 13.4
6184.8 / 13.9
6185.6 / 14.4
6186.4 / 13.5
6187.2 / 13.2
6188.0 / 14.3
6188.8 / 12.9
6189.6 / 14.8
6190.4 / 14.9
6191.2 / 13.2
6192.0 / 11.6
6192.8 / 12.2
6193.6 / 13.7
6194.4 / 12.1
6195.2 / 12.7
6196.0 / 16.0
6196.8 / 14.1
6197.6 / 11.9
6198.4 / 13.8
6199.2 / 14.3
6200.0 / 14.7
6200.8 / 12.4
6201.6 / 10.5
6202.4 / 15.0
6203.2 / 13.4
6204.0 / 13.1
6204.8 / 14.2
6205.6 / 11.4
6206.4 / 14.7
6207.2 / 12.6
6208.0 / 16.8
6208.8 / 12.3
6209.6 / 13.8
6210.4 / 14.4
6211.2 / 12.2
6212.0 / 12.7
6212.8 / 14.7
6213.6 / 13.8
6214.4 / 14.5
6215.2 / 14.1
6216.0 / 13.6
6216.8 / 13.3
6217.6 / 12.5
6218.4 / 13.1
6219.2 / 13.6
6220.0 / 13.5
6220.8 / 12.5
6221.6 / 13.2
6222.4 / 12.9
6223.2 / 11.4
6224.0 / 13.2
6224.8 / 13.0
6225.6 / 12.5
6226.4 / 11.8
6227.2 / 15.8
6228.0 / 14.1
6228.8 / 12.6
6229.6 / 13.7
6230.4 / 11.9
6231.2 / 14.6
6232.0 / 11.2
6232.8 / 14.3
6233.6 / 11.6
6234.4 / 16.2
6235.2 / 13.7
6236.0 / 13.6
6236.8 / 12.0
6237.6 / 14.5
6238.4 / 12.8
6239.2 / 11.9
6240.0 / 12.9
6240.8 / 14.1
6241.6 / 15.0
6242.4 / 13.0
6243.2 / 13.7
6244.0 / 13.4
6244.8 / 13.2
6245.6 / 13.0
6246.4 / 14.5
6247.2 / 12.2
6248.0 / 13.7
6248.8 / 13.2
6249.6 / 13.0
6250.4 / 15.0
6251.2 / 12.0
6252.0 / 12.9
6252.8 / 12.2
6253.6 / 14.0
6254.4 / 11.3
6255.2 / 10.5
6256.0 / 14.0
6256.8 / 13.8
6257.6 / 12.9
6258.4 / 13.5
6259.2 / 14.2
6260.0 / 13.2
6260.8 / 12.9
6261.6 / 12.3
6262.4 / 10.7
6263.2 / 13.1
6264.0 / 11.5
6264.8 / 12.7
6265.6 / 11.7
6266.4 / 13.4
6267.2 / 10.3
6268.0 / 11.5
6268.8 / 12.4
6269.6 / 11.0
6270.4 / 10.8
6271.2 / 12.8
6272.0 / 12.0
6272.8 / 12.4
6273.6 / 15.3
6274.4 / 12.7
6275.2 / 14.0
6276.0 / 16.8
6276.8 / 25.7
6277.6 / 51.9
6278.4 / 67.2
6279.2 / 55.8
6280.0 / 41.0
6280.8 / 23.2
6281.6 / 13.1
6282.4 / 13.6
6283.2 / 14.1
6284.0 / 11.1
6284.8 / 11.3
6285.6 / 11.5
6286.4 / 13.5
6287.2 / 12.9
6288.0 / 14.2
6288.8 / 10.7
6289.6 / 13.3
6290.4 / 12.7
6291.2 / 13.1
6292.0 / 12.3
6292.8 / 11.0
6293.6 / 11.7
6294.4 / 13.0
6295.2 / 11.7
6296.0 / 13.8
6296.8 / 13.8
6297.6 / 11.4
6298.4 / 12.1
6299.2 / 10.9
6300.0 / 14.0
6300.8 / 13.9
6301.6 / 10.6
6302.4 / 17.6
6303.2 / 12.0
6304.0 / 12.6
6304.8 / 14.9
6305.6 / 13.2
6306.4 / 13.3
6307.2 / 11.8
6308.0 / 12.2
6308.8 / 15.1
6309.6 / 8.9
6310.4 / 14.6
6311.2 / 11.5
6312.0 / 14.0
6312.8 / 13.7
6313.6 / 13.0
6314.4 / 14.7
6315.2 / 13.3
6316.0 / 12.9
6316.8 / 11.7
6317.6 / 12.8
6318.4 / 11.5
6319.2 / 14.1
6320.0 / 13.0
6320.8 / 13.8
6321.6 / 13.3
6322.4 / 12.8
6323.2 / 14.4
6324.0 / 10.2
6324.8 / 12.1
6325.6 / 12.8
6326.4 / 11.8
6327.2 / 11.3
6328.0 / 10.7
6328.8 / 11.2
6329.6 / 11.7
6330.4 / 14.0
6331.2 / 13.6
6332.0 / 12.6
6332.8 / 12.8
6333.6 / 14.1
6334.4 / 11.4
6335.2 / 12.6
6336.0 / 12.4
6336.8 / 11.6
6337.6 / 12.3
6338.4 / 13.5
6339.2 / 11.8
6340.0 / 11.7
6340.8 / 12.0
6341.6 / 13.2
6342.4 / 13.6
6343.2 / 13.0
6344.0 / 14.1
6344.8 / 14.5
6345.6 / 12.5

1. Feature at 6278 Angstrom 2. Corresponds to Hbeta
